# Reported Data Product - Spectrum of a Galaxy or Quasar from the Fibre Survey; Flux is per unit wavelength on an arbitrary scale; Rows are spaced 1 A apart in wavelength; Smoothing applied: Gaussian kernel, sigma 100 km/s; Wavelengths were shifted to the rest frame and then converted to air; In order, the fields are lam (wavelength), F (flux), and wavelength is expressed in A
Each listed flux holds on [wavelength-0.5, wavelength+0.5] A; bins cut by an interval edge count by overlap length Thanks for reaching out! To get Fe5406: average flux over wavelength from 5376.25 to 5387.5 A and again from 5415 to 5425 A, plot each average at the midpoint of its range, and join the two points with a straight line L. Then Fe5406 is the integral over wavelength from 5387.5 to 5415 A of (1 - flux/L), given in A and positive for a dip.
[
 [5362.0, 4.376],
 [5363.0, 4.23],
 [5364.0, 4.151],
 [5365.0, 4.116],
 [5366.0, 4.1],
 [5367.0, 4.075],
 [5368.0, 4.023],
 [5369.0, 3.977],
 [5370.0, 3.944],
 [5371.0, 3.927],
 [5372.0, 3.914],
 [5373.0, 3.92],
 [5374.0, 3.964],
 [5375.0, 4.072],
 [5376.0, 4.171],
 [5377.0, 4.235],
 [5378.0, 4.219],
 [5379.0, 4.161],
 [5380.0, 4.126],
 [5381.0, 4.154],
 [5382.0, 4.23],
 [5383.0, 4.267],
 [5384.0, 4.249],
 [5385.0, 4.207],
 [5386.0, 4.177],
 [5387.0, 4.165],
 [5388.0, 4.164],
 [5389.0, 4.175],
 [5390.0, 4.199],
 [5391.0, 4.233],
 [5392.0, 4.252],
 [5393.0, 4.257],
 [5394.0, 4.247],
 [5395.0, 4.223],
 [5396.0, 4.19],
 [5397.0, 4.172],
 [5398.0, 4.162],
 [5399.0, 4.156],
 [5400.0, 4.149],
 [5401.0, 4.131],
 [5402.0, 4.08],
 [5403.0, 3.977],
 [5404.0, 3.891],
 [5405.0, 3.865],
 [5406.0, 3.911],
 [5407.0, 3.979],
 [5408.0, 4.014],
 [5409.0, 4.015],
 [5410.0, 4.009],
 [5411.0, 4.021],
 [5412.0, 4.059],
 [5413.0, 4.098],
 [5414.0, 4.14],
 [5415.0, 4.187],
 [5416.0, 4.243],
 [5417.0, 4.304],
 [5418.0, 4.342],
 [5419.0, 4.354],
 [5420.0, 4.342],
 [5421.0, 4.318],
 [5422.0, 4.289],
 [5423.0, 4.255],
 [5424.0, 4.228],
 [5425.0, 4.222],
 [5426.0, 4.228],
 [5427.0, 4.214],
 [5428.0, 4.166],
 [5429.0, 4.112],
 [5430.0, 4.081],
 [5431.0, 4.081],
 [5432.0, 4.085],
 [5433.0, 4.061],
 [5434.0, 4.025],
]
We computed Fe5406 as 0.90 A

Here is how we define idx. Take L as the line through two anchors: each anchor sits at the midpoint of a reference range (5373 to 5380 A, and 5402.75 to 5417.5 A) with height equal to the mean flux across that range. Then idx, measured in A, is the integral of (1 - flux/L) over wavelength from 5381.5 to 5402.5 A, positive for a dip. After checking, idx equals -0.5 A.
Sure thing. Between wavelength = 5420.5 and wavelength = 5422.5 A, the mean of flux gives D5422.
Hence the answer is 4.3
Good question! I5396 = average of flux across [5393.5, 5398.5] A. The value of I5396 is 4.2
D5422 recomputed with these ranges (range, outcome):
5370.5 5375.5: 3.96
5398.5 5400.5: 4.15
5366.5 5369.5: 4.02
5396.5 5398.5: 4.17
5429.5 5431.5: 4.08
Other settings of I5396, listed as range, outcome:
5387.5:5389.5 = 4.17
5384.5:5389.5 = 4.18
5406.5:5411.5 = 4.01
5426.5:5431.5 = 4.13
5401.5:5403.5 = 4.03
